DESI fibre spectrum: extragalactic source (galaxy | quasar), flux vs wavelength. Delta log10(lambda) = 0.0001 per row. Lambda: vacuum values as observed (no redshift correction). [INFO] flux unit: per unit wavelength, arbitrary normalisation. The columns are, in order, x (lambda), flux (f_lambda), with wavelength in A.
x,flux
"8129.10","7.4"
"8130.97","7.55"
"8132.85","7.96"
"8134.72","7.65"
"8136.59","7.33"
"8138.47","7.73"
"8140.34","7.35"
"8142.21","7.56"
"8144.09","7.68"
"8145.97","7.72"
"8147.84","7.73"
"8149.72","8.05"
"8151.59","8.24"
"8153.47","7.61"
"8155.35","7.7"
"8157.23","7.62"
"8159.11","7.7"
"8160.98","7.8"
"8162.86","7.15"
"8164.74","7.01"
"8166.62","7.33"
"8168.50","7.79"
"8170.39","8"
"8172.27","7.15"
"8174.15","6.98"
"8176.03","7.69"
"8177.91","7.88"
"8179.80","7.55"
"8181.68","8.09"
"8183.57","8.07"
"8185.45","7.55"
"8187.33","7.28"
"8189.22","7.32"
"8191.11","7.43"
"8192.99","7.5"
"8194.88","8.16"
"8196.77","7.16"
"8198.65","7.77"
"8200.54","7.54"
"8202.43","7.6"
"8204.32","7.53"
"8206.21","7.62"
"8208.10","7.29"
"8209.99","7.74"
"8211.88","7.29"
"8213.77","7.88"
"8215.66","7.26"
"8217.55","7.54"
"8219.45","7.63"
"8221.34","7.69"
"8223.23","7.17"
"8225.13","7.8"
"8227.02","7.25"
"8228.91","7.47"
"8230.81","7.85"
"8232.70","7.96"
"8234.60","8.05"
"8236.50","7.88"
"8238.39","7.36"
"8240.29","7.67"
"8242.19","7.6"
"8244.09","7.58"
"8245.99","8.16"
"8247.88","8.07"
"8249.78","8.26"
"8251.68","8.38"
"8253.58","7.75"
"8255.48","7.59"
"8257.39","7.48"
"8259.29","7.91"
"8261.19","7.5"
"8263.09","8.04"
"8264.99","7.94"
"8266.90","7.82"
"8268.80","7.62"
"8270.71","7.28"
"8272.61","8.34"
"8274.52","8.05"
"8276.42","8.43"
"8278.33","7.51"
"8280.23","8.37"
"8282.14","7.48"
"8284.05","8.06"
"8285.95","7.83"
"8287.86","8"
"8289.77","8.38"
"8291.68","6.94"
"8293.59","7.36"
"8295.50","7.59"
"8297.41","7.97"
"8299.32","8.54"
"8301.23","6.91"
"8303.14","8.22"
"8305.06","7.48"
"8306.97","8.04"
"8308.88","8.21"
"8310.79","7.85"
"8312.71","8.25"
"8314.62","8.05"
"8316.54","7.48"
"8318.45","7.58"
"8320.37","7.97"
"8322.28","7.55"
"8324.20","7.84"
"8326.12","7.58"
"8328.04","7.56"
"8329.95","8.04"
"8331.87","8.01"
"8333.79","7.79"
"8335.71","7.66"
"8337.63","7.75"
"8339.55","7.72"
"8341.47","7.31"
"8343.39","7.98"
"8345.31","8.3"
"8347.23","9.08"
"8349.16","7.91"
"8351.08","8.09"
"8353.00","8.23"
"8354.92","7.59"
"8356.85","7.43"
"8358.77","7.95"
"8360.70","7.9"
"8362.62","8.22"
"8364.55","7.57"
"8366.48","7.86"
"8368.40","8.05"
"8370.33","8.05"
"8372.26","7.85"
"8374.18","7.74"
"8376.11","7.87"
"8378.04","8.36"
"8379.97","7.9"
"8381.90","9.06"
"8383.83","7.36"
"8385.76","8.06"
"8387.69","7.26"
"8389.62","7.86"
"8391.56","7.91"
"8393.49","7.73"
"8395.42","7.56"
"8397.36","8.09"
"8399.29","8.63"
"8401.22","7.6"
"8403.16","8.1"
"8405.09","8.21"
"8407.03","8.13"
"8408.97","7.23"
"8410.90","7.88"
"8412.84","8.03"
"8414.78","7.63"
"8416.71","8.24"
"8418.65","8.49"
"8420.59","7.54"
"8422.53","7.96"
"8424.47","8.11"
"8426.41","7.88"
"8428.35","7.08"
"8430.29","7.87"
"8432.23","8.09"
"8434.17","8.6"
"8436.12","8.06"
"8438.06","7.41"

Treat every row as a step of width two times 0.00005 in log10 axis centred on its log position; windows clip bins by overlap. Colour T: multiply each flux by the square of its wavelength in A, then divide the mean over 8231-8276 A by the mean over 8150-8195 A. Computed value 1.1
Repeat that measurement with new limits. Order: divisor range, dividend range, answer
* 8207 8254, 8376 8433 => 1.07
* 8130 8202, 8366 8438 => 1.10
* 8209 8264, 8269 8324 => 1.03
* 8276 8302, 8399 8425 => 1.05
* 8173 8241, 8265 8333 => 1.05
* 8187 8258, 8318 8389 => 1.07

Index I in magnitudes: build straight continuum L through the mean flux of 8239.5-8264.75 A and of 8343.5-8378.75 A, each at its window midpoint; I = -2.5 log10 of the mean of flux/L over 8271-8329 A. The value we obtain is 0.01 mag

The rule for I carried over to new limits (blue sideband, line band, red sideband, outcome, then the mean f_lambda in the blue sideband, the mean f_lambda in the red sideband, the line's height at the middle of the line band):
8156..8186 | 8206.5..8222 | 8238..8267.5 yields 0.025 mag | 7.59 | 7.83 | 7.71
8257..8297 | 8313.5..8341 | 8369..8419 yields 0.017 mag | 7.81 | 7.95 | 7.87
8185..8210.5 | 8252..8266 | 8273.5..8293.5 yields 0.002 mag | 7.53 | 7.88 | 7.78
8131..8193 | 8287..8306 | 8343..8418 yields 0.013 mag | 7.61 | 7.96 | 7.83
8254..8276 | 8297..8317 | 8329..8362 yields -0.007 mag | 7.79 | 7.93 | 7.86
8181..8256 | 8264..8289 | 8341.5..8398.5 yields -0.018 mag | 7.67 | 7.95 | 7.78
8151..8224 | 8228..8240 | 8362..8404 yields -0.014 mag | 7.57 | 7.94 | 7.66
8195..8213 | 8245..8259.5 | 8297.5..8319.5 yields -0.036 mag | 7.54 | 7.88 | 7.69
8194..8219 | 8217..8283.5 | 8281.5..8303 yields -0.017 mag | 7.57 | 7.76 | 7.66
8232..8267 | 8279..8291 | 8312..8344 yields -0.025 mag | 7.84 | 7.77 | 7.81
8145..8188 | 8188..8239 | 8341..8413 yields 0.018 mag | 7.64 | 7.95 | 7.71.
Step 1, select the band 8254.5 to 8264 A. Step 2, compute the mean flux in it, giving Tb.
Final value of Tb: 7.7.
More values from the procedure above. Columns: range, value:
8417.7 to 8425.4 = 8.02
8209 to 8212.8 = 7.52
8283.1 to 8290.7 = 8.07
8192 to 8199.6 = 7.65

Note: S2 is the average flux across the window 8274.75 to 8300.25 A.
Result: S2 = 7.89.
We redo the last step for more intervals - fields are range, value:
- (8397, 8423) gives 7.98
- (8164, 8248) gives 7.6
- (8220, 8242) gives 7.65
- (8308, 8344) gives 7.8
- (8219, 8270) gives 7.76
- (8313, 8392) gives 7.89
